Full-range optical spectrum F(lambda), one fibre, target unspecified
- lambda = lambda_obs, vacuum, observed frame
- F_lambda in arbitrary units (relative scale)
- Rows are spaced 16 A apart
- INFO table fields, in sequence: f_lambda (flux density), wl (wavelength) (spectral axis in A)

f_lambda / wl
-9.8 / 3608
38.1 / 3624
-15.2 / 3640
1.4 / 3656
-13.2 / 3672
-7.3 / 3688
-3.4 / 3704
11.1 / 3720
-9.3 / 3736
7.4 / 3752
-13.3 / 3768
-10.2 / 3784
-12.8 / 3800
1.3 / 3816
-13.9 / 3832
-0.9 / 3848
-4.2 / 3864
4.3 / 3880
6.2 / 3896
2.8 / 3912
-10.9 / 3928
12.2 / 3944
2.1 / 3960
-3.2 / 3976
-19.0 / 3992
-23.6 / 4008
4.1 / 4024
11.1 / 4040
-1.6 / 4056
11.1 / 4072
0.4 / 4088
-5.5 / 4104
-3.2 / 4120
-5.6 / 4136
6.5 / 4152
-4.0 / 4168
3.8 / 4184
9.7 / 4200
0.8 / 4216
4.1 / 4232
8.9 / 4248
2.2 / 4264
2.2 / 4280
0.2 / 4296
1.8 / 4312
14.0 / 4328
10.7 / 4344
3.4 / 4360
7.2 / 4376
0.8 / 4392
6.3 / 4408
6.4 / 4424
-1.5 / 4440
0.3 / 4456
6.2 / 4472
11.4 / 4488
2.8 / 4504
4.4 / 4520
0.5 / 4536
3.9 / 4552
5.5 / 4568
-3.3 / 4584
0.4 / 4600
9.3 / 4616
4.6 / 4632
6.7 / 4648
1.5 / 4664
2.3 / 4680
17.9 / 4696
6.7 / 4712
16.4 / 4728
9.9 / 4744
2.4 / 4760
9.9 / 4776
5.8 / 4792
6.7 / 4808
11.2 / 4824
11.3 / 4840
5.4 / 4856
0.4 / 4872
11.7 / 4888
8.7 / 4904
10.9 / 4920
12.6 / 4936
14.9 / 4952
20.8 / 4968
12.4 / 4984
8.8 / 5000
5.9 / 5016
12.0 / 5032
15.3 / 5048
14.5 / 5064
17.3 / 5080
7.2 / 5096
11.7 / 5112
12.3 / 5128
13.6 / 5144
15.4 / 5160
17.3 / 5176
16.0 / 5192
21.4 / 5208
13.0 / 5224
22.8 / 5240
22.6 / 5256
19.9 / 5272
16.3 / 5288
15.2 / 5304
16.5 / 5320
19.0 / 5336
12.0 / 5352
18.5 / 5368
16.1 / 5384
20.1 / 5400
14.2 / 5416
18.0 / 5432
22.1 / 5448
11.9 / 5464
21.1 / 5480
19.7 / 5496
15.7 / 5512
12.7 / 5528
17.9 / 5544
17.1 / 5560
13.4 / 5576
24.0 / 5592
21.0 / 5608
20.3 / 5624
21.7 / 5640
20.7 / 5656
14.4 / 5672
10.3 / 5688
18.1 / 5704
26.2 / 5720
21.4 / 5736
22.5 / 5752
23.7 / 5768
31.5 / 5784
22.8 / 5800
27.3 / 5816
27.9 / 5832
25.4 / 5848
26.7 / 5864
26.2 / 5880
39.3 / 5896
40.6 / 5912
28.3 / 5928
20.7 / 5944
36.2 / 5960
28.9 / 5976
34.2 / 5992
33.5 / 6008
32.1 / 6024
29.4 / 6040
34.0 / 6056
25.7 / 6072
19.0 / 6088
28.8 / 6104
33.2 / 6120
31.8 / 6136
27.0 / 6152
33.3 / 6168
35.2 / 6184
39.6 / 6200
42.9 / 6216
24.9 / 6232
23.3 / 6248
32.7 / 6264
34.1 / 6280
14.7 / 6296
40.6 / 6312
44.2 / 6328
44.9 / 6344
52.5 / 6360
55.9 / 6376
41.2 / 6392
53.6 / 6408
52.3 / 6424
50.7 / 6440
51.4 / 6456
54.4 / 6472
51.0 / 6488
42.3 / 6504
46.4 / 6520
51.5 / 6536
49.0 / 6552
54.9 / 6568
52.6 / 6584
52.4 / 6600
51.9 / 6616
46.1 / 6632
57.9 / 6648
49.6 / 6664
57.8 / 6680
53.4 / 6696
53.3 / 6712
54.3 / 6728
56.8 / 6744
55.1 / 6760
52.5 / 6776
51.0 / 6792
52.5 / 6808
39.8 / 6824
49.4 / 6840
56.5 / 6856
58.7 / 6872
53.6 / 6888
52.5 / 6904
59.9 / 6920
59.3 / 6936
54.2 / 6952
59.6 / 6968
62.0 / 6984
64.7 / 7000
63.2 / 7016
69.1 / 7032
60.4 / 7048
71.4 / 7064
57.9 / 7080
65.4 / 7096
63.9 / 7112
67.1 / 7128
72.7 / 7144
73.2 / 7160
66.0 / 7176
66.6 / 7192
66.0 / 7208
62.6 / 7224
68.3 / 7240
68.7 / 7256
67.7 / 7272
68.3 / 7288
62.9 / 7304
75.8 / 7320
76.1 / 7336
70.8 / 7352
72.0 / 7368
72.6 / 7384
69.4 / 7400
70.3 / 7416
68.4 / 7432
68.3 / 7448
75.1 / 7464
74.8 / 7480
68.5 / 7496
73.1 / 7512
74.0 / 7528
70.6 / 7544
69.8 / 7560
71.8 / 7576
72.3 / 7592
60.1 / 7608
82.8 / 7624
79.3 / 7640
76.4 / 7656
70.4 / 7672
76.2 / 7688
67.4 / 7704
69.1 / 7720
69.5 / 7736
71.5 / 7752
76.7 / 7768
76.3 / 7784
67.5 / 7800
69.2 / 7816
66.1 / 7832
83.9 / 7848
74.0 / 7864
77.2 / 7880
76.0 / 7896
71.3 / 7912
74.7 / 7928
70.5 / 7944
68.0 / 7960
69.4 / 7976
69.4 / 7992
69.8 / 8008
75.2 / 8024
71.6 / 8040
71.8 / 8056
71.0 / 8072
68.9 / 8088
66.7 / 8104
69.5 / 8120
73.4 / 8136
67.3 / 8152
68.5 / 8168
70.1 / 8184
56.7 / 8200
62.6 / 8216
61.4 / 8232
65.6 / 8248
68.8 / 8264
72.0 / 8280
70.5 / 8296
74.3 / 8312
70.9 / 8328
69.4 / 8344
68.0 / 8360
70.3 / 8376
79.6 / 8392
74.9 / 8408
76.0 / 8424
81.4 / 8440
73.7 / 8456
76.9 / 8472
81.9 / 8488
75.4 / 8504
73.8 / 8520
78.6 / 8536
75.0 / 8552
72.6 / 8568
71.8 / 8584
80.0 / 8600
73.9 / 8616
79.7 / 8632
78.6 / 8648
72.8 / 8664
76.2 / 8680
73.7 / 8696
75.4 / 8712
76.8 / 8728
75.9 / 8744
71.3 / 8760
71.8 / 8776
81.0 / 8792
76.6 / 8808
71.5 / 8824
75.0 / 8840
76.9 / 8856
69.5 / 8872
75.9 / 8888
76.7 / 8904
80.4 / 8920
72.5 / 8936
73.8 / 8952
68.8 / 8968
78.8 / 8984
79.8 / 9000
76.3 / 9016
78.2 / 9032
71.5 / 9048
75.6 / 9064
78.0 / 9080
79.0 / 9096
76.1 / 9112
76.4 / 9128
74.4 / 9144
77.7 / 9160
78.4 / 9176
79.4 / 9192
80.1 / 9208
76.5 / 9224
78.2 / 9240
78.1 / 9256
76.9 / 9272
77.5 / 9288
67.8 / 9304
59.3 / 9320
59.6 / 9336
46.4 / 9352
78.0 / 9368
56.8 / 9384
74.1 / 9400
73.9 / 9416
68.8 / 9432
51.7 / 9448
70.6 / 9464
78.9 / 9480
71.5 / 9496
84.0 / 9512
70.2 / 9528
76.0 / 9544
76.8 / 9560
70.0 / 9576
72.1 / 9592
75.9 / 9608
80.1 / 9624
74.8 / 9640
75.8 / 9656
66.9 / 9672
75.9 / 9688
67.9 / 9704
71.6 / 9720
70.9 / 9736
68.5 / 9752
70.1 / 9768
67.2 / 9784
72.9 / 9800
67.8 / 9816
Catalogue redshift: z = 0.59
